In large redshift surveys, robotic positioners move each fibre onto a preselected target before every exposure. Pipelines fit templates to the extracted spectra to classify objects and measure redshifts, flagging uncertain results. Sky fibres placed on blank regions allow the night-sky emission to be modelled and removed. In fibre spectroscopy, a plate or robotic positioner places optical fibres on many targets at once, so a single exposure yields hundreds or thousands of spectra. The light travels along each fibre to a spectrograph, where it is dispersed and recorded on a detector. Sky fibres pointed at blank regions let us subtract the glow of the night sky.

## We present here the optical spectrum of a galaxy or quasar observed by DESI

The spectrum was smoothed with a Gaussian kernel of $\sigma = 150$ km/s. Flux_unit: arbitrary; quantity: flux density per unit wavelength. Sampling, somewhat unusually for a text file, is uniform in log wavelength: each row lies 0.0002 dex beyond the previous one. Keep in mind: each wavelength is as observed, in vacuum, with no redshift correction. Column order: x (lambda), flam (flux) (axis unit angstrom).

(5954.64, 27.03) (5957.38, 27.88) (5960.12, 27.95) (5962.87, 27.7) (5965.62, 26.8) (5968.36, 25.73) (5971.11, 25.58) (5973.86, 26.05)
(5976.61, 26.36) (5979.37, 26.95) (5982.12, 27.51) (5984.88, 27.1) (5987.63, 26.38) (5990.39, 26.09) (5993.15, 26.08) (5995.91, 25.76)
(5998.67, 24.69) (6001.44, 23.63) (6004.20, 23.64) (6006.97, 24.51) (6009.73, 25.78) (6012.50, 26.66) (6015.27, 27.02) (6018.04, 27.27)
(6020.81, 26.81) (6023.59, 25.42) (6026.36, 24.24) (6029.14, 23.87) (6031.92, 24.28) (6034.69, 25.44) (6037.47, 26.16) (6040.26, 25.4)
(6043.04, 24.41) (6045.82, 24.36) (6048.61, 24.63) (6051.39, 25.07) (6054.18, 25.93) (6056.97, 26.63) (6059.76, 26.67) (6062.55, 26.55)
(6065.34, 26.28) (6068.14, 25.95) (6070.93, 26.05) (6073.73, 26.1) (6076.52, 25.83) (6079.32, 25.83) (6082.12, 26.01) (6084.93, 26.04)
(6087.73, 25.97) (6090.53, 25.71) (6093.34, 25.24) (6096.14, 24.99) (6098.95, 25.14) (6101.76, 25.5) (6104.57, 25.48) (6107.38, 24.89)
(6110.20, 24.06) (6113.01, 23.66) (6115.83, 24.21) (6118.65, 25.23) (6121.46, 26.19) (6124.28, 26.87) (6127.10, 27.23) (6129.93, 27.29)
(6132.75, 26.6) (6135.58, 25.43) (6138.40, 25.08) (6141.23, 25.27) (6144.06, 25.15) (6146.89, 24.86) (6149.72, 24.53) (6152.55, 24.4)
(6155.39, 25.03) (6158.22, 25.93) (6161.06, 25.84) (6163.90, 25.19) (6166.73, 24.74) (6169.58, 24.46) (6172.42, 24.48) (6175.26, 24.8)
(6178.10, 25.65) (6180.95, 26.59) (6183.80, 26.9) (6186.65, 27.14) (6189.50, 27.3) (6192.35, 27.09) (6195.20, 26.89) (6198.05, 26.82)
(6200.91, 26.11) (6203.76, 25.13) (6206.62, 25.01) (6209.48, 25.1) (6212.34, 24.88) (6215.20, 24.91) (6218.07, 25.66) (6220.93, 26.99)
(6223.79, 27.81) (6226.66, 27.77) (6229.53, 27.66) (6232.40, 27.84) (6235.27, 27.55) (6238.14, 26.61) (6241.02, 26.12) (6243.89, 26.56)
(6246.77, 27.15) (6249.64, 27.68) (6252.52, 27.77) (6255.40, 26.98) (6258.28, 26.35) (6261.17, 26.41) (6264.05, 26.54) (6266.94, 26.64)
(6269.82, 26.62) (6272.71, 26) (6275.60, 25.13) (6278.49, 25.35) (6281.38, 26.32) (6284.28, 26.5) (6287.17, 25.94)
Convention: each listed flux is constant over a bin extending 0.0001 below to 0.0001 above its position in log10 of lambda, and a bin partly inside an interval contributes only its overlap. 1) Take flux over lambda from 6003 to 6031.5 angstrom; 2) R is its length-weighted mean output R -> 25.5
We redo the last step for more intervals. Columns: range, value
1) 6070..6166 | 25.5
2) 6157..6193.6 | 25.8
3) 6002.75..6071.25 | 25.6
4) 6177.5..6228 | 26.3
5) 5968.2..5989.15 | 26.5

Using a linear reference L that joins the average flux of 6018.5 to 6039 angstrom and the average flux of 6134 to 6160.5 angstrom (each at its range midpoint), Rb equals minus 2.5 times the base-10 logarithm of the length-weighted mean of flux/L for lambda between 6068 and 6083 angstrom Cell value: -0.03 mag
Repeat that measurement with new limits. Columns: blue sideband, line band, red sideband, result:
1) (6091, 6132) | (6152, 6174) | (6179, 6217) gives 0.035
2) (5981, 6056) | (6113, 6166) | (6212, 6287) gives 0.024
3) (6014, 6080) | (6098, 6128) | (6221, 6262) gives 0.038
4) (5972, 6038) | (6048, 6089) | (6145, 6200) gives -0.011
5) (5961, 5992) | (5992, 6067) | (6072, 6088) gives 0.034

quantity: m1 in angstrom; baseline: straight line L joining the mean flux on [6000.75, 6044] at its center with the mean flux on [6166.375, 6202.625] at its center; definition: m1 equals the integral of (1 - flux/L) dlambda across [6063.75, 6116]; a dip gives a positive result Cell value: 0.4 angstrom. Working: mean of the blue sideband 25.3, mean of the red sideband 26.1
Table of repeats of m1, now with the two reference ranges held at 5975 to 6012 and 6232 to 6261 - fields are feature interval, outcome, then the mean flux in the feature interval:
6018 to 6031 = 0.3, 25.3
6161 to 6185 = 1.1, 25.4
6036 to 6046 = 0.3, 25.2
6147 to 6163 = 0.9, 25.1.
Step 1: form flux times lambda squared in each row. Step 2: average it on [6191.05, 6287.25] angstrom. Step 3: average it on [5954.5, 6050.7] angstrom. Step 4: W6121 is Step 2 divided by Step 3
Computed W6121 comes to 1.11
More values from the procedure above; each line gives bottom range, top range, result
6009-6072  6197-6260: 1.10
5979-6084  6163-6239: 1.08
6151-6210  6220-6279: 1.07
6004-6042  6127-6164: 1.04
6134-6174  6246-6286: 1.10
